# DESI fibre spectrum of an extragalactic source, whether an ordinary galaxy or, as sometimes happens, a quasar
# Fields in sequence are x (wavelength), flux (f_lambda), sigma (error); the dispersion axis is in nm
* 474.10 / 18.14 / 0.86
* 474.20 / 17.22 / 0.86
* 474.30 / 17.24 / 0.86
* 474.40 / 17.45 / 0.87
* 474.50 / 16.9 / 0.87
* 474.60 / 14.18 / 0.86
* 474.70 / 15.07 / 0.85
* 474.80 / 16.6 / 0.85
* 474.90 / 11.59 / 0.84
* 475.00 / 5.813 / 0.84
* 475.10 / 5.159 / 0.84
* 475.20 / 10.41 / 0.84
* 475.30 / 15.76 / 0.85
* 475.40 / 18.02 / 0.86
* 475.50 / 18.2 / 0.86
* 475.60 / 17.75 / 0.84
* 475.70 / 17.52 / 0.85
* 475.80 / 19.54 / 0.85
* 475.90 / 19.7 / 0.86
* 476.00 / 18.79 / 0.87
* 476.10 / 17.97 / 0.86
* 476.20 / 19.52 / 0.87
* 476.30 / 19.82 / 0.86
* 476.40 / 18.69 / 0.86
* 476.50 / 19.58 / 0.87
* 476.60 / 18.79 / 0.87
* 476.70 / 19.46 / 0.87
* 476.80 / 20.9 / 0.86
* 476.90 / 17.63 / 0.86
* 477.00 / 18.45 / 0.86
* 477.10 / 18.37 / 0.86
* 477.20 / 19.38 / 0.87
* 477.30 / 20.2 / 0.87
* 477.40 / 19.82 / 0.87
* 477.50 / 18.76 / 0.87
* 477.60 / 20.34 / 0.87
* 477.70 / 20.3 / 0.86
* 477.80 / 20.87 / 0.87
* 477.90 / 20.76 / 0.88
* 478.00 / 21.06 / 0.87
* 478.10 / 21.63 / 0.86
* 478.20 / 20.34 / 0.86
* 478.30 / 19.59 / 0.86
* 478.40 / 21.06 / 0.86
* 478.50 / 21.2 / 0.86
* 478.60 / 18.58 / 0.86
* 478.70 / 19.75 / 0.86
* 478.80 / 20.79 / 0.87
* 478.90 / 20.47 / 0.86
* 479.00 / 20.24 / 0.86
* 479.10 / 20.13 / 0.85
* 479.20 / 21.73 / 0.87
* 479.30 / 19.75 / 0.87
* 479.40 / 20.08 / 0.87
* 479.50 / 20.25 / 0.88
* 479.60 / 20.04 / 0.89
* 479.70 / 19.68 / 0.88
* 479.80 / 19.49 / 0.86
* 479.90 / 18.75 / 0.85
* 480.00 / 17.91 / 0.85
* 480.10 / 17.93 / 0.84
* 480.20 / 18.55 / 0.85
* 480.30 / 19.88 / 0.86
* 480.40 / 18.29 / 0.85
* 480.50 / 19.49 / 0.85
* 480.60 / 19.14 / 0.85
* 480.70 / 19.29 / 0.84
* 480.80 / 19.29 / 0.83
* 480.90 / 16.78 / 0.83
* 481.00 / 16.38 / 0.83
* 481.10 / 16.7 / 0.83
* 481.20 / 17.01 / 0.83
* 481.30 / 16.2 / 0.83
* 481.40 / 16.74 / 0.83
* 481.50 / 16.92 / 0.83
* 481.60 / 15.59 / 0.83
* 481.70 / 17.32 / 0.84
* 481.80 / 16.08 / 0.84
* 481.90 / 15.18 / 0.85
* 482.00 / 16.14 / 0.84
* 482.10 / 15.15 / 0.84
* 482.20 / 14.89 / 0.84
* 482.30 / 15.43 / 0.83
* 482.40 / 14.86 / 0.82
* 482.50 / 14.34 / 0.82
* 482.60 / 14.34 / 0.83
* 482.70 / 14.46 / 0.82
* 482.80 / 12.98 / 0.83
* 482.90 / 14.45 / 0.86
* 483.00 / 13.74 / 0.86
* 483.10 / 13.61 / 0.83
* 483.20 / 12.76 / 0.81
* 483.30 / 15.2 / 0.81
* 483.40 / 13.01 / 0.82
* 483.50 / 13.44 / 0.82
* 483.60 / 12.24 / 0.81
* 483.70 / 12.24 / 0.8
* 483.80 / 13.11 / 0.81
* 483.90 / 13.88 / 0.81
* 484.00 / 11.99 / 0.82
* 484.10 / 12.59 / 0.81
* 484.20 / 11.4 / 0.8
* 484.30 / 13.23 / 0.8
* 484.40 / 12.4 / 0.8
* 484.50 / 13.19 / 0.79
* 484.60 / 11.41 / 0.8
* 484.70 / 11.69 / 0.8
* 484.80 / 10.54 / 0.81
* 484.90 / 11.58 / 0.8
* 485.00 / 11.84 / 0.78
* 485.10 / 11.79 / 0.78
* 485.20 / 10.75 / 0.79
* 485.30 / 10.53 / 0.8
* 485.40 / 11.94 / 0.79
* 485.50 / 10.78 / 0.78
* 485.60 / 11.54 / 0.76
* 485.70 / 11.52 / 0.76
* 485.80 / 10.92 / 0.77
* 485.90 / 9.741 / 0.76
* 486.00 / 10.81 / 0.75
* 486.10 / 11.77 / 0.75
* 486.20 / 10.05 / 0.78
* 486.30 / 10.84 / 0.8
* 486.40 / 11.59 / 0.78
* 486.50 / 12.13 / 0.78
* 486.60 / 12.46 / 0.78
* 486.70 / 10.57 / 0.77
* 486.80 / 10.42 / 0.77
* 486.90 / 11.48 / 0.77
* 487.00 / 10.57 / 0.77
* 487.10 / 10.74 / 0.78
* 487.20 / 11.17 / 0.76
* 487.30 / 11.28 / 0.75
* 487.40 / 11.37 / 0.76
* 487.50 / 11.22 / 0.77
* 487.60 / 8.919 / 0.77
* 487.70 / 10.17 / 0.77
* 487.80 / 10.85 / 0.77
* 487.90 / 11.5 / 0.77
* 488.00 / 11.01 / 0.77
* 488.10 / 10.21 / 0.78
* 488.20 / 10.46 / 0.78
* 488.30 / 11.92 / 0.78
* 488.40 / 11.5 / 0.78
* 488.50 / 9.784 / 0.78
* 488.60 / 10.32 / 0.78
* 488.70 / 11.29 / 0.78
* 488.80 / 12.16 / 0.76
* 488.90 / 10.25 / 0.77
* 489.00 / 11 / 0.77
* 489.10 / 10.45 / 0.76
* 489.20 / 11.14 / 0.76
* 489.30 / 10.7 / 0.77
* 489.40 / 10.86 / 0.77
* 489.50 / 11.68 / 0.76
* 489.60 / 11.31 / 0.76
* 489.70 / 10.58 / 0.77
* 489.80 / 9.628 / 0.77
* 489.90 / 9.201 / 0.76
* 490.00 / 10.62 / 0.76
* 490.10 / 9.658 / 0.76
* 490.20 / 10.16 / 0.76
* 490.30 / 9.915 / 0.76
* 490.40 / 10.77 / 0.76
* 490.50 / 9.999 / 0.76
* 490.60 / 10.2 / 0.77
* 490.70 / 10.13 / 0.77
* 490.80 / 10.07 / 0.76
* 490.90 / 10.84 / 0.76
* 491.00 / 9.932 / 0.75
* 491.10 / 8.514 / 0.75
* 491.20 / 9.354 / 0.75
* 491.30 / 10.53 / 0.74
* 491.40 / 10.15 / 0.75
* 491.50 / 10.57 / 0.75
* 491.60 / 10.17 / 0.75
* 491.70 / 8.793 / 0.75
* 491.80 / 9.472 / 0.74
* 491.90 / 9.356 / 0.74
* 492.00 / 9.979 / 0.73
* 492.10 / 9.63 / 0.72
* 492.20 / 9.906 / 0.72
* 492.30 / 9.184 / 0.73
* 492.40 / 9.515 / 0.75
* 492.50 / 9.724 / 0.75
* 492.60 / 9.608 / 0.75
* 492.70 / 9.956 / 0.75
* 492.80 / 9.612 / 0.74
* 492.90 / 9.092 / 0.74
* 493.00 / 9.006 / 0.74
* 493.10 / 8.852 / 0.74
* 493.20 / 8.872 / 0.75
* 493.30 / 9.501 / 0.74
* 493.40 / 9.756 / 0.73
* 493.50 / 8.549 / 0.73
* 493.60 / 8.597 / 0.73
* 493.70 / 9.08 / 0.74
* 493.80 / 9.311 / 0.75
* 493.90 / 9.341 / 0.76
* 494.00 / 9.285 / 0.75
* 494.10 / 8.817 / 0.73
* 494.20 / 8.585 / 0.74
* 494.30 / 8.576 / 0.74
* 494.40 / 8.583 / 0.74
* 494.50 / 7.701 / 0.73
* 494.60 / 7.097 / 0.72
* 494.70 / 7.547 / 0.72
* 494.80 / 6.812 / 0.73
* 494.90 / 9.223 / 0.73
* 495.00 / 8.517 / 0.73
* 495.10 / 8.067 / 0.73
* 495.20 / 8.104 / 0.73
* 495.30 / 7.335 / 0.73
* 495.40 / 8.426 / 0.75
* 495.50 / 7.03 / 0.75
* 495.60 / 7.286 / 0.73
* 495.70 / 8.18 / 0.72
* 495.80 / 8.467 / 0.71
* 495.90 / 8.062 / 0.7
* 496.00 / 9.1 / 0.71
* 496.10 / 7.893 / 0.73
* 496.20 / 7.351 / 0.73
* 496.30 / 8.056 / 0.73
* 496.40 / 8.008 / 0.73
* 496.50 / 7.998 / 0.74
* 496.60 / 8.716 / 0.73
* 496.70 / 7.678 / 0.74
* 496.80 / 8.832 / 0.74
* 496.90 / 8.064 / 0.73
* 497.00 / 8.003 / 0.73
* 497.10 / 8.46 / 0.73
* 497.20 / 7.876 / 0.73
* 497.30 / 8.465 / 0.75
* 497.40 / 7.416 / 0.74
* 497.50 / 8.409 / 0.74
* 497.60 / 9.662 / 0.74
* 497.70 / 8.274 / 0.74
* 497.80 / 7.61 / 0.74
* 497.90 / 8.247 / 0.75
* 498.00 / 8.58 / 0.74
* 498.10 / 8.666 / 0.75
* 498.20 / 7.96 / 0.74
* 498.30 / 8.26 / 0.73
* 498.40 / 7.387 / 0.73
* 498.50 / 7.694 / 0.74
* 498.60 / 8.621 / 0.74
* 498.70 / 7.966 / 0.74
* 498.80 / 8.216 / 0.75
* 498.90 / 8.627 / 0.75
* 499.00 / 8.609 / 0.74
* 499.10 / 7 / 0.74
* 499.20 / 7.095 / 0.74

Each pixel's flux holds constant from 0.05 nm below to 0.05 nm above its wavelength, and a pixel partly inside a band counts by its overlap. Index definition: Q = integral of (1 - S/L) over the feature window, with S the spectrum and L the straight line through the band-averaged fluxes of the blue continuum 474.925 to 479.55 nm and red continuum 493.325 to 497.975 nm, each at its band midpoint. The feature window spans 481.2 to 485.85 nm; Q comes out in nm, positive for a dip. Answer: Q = 0.546 nm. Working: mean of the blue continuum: 18.7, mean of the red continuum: 8.28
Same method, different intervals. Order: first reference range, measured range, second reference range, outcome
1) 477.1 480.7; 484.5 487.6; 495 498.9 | 0.823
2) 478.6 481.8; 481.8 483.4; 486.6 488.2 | 0.156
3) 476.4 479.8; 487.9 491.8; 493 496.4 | 0.438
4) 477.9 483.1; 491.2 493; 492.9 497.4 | 0.113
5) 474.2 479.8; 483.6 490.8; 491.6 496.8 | 0.851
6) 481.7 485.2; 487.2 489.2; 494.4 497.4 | 0.088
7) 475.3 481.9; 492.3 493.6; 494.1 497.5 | 0.076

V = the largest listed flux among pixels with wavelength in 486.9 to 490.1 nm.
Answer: 12.16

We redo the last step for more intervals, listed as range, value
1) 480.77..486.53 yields 19.29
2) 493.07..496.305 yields 9.756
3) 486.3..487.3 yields 12.46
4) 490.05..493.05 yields 10.84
